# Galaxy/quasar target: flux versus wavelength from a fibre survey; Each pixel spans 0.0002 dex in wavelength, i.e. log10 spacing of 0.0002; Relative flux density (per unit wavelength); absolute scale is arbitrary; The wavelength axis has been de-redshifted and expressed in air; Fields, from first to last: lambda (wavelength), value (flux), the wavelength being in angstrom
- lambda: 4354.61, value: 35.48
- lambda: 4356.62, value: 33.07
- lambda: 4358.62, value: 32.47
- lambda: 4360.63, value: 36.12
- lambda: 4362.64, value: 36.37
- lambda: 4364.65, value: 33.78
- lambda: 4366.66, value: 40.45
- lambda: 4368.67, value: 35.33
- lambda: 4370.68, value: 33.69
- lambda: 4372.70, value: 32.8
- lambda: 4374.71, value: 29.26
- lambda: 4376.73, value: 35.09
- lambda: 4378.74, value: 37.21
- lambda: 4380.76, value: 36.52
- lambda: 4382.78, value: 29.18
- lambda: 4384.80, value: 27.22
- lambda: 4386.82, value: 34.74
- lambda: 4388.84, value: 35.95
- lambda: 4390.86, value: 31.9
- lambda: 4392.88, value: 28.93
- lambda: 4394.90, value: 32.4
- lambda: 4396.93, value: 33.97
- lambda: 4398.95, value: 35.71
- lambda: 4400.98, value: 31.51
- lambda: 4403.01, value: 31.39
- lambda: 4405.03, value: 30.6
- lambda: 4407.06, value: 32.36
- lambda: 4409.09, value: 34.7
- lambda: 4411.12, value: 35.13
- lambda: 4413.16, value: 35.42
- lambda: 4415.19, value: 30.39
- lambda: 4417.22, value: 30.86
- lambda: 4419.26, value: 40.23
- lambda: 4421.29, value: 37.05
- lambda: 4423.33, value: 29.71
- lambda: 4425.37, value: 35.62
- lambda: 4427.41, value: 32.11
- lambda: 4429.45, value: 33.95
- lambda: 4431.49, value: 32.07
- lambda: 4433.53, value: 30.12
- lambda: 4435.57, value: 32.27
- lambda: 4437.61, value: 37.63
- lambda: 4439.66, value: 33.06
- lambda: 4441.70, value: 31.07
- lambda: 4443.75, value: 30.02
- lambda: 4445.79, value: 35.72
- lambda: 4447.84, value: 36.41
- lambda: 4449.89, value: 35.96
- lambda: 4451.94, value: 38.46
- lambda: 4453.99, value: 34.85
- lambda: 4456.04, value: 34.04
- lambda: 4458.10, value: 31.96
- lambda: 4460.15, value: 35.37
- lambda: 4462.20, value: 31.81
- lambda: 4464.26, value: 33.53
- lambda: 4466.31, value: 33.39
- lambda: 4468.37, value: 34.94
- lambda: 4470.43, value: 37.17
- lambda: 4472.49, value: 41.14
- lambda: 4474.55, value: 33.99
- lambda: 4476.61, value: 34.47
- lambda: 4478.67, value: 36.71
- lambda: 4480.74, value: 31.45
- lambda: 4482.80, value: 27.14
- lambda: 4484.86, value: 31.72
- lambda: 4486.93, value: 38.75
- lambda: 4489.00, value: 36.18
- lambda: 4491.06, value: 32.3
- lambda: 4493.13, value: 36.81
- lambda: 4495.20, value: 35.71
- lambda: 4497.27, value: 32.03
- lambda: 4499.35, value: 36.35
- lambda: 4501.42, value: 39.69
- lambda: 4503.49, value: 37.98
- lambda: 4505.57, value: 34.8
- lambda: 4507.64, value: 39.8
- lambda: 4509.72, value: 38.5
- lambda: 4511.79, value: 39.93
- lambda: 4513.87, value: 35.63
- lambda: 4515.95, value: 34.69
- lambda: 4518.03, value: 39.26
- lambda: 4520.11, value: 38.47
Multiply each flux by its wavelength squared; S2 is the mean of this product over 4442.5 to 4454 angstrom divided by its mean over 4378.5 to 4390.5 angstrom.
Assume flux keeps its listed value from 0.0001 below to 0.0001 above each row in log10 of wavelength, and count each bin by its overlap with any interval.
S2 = 1.1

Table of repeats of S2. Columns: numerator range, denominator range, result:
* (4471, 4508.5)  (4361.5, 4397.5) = 1.11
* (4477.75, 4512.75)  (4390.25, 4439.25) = 1.11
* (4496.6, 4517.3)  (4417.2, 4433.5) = 1.13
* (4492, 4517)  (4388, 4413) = 1.17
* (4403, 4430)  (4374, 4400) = 1.03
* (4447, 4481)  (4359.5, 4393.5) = 1.08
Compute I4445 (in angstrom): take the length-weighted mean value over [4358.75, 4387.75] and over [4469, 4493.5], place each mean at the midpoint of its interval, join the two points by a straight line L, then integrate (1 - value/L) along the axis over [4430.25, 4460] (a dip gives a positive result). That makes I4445 0.6 angstrom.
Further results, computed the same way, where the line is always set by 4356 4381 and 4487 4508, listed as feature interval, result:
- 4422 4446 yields 1.85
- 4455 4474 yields 0.54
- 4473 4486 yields 1.08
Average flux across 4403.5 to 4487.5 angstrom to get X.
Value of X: 33.9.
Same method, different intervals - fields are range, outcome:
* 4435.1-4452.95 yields 34.6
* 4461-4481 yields 35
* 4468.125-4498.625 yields 34.7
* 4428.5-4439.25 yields 33.2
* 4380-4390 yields 32.6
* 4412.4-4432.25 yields 33.7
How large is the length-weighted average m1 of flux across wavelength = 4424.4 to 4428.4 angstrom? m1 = 33.8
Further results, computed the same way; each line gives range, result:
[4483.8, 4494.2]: 35.1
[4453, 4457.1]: 34.4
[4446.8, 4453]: 36.9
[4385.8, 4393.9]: 32.9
